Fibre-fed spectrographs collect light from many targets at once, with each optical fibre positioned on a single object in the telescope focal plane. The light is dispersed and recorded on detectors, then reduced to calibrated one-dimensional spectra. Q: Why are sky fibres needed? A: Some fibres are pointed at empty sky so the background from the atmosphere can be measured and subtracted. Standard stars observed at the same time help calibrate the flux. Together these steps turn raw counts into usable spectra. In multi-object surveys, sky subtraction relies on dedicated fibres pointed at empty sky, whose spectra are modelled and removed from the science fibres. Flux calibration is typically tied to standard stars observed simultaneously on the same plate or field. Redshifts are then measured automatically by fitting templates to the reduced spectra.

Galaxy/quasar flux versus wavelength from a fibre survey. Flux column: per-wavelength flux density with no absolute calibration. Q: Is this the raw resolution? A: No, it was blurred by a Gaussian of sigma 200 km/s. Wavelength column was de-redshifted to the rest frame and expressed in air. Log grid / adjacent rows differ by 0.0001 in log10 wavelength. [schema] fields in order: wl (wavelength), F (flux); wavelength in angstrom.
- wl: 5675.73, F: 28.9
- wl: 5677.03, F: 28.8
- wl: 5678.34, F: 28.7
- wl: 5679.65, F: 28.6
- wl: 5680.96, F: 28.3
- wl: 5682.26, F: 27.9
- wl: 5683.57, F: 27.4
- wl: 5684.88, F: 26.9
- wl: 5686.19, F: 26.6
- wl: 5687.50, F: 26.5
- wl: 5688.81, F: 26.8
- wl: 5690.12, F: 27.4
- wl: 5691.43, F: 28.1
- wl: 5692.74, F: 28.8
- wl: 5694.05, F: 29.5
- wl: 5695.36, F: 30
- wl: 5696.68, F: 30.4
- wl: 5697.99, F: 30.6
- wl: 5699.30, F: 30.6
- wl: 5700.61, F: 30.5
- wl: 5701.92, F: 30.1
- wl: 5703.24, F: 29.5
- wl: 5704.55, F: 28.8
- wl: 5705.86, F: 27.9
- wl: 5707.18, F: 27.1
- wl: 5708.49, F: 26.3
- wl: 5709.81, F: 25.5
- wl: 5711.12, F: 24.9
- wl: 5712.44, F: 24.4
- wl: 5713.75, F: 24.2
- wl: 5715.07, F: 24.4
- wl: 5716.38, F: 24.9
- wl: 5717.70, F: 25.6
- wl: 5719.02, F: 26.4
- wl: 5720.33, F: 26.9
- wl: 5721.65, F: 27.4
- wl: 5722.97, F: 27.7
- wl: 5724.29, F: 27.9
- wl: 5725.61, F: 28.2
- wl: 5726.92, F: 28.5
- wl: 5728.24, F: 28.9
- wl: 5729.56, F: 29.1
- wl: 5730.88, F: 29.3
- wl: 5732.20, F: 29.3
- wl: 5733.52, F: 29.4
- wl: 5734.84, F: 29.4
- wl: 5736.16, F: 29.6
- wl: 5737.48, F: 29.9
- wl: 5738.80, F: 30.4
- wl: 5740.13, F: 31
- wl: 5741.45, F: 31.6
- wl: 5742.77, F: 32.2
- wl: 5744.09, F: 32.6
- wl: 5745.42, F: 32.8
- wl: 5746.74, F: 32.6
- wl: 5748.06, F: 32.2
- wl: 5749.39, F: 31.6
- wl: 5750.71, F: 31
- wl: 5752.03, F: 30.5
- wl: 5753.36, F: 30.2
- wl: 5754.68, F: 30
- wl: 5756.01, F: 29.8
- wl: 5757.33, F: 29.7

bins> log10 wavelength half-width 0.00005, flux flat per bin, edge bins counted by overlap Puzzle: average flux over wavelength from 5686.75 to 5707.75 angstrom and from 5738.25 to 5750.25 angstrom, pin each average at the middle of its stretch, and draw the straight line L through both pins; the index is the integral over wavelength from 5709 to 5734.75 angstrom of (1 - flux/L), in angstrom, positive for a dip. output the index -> 2.9 angstrom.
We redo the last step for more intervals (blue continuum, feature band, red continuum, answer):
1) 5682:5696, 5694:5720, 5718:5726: 0.0 angstrom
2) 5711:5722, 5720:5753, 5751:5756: -2.4 angstrom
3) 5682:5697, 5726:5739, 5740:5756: 0.5 angstrom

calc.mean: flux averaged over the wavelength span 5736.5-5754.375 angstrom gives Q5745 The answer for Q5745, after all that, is 31.4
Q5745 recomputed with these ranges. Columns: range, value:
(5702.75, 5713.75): 26.6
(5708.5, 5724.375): 25.8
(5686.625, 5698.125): 28.5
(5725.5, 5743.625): 29.9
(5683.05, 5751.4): 28.7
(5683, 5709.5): 28.4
